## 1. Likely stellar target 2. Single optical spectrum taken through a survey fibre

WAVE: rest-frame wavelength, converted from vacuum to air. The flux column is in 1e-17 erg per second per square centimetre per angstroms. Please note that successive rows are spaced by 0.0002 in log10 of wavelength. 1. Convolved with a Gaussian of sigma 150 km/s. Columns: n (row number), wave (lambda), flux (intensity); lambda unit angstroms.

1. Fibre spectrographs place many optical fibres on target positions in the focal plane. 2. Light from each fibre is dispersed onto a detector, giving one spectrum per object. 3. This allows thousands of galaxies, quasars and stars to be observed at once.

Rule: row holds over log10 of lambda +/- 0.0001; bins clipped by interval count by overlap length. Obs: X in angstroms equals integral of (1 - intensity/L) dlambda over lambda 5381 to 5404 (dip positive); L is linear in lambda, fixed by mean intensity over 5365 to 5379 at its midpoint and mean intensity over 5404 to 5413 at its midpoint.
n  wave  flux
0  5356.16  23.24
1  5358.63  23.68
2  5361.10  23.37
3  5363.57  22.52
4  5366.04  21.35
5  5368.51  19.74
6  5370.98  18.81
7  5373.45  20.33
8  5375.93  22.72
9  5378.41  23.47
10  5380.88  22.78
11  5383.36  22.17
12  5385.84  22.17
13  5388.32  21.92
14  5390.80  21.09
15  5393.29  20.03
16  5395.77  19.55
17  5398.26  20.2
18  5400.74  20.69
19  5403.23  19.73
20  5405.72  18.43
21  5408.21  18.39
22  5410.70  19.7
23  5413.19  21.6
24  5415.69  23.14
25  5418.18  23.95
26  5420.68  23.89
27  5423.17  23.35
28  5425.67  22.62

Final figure -1.1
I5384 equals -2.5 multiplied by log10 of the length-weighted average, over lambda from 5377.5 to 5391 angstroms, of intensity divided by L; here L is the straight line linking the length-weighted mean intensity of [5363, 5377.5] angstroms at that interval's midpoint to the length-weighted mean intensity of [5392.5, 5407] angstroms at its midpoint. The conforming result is -0.10 mag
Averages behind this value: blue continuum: 20.9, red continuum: 19.8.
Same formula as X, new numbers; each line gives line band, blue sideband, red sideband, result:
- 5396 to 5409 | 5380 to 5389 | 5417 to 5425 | 1.93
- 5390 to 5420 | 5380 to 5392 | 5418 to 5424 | 3.08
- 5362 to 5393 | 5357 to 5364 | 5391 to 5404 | 0.32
